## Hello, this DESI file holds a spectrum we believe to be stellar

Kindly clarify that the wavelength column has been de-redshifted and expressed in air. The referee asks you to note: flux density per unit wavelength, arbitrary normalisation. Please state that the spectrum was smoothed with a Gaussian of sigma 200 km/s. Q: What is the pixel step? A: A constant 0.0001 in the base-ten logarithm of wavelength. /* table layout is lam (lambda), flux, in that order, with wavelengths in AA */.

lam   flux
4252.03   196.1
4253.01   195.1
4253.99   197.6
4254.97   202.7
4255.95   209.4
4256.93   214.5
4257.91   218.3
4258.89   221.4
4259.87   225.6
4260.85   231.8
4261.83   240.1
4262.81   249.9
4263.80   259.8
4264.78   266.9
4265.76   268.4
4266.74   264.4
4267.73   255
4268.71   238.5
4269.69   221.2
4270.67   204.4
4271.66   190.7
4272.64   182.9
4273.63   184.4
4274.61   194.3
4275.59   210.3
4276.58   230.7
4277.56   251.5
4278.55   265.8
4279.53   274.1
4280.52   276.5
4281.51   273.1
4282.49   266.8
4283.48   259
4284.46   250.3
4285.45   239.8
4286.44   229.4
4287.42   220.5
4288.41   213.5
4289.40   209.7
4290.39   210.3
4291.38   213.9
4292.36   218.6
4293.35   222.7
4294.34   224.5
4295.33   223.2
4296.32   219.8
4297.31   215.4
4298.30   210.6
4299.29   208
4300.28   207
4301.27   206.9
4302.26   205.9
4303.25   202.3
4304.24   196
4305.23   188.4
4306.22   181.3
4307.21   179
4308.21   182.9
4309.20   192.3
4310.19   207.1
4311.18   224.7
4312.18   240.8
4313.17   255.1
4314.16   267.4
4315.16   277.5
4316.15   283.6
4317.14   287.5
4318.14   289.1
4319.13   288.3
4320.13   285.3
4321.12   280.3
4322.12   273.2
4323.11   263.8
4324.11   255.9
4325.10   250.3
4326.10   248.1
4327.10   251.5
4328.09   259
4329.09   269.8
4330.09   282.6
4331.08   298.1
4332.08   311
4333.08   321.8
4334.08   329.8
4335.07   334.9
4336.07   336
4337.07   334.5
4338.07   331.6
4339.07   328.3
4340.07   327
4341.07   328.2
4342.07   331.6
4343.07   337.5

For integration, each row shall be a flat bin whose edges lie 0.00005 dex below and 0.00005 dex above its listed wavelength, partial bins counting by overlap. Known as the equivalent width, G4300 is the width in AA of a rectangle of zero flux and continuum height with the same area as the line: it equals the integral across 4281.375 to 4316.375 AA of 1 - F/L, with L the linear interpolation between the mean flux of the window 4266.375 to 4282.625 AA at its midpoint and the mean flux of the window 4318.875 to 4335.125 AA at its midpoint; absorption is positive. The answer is 4.5 AA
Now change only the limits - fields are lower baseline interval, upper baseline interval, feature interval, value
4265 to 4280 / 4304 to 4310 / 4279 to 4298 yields -2.2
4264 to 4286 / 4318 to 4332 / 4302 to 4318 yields 2.3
